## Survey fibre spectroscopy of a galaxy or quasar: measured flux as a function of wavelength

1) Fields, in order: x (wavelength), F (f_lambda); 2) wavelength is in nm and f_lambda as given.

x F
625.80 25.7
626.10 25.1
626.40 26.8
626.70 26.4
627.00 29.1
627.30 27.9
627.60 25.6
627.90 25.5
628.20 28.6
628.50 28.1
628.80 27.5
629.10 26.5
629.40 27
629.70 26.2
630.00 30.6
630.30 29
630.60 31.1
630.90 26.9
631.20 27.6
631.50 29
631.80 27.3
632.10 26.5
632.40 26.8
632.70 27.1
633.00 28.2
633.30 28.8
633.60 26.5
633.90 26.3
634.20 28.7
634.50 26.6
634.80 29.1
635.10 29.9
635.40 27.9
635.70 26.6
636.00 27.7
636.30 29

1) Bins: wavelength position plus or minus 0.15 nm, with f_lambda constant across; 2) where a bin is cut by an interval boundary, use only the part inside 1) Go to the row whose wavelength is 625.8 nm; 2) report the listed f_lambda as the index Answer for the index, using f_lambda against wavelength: 25.7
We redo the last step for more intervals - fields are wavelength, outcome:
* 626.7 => 26.4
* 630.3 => 29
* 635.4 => 27.9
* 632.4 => 26.8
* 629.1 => 26.5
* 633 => 28.2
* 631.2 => 27.6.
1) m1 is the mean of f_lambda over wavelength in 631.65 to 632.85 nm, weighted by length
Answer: 26.9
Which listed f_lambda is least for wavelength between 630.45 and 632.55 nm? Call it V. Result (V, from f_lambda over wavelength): 26.5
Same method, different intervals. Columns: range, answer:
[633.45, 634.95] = 26.3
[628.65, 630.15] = 26.2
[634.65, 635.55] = 27.9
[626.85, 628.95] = 25.5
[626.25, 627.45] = 26.4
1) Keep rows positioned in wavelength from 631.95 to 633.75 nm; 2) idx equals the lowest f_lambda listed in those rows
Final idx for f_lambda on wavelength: 26.5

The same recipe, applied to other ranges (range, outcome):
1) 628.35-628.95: 27.5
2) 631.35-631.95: 27.3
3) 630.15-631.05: 26.9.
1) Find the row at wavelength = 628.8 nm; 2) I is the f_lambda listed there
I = 27.5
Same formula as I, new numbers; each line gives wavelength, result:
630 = 30.6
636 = 27.7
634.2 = 28.7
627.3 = 27.9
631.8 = 27.3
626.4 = 26.8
